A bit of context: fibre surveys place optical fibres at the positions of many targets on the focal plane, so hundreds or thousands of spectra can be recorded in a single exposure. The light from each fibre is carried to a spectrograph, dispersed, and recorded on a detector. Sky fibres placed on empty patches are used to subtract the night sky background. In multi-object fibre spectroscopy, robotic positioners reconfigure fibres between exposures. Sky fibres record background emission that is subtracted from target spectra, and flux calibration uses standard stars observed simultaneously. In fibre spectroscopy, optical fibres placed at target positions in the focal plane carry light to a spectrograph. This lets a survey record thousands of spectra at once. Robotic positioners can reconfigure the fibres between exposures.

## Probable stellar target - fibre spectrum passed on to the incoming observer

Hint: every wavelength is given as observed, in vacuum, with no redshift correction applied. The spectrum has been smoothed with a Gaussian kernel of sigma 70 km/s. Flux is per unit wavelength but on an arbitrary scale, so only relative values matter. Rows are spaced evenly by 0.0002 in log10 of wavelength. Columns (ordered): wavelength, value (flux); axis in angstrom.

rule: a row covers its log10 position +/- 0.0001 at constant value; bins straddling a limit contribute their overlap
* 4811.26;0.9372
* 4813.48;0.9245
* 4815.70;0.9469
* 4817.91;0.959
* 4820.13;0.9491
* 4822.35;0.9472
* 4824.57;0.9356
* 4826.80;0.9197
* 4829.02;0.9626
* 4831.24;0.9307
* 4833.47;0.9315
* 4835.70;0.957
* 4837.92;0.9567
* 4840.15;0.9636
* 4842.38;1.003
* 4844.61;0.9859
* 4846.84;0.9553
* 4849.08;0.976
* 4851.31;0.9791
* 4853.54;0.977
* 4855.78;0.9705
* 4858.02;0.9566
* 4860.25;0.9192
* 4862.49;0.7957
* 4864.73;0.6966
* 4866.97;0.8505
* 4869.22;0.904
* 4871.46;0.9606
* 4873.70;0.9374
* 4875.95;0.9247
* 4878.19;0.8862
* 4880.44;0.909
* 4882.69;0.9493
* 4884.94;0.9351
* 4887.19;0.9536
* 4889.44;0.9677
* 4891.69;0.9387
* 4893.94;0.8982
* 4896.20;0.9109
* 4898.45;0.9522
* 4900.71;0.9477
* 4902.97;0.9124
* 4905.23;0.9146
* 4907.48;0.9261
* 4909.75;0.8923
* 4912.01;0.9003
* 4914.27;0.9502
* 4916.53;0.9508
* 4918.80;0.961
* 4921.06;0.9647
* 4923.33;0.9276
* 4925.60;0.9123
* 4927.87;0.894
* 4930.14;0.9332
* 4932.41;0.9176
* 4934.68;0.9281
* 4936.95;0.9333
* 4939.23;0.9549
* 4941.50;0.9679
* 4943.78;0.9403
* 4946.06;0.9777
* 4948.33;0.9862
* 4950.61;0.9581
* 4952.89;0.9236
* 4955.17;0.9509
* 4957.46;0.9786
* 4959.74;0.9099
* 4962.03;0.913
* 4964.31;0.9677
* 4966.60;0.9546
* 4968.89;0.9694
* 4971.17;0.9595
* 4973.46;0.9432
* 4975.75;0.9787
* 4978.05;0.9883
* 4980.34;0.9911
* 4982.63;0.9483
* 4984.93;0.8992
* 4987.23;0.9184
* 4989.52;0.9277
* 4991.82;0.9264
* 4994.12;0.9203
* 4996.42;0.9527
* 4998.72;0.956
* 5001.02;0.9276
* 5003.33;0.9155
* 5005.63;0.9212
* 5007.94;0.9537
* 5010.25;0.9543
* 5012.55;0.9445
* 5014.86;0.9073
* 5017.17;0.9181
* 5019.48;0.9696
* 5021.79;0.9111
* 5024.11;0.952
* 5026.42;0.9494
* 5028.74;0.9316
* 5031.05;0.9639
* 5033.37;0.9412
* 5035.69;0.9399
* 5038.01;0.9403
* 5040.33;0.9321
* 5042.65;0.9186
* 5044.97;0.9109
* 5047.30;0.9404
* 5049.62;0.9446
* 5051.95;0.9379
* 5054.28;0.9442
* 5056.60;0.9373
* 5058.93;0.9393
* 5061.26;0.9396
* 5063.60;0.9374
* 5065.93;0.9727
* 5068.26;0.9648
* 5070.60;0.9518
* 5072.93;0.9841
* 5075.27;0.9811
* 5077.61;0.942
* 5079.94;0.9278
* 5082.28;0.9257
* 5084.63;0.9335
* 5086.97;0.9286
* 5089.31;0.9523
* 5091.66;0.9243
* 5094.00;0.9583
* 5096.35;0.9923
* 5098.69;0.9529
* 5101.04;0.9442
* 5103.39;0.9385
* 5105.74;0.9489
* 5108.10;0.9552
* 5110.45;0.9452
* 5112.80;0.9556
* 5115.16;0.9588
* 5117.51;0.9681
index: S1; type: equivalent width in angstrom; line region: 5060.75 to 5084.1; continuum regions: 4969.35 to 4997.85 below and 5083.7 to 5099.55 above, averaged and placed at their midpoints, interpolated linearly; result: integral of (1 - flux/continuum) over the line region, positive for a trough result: -0.1 angstrom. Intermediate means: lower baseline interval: 0.947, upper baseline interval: 0.95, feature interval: 0.952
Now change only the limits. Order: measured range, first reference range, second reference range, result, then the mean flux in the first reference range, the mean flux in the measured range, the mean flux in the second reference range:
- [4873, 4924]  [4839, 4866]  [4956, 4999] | 0.33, 0.931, 0.931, 0.947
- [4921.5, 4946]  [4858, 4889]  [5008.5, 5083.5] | -0.55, 0.898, 0.934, 0.942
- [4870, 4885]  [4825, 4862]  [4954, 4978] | 0.43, 0.956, 0.928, 0.954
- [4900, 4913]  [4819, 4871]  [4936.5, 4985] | 0.41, 0.932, 0.914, 0.956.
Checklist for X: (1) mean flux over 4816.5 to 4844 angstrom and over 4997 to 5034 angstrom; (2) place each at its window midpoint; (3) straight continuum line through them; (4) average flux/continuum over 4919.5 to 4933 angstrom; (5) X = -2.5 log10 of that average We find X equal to 0.02 mag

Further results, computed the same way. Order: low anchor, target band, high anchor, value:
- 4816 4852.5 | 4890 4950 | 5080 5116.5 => 0.02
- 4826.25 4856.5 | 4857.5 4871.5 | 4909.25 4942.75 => 0.12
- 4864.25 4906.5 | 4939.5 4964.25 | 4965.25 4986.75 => -0.01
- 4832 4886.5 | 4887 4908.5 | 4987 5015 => 0.00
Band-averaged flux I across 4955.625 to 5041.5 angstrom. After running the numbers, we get 0.943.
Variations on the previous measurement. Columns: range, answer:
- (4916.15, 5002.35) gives 0.945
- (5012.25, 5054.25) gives 0.936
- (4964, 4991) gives 0.953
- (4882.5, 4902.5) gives 0.938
